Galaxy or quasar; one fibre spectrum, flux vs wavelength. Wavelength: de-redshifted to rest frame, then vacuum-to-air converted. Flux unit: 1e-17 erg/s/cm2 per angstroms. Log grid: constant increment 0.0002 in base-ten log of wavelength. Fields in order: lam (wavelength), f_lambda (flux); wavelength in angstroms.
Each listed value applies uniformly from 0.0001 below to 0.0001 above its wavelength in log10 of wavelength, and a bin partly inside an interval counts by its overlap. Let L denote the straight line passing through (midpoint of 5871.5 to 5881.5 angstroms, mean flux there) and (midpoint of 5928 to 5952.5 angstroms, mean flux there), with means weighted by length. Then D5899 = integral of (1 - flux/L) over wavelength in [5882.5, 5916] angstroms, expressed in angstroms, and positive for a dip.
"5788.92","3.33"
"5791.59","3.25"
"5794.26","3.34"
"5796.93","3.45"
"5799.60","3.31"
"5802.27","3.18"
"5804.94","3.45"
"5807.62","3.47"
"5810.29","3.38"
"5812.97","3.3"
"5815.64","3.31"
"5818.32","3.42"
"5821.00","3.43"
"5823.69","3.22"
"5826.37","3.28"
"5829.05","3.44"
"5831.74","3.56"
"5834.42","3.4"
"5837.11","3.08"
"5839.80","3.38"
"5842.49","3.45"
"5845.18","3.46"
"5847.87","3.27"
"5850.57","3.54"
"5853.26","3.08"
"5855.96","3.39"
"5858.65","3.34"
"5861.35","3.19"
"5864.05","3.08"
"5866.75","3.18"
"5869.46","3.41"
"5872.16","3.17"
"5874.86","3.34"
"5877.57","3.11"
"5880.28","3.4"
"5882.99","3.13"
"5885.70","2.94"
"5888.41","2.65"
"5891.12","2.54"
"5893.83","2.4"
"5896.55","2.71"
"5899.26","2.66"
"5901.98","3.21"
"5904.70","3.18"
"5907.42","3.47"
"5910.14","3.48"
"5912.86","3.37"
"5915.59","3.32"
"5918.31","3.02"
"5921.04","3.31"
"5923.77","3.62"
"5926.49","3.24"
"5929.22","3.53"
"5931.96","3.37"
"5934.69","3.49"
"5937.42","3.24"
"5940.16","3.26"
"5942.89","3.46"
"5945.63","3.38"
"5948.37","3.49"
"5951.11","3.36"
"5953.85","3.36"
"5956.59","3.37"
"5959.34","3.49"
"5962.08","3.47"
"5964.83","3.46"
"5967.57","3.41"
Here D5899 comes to 3.2 angstroms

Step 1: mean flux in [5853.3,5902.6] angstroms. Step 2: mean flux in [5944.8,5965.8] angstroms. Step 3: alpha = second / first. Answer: 1.1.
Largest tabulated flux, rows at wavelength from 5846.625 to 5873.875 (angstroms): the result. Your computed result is 3.54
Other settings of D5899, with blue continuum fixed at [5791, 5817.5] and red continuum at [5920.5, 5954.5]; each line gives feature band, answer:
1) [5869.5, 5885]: 0.6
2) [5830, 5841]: 0.0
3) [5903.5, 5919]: 0.3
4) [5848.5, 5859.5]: 0.1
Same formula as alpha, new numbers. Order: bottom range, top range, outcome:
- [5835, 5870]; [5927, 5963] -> 1.03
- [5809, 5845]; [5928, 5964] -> 1.01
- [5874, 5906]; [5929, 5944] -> 1.15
